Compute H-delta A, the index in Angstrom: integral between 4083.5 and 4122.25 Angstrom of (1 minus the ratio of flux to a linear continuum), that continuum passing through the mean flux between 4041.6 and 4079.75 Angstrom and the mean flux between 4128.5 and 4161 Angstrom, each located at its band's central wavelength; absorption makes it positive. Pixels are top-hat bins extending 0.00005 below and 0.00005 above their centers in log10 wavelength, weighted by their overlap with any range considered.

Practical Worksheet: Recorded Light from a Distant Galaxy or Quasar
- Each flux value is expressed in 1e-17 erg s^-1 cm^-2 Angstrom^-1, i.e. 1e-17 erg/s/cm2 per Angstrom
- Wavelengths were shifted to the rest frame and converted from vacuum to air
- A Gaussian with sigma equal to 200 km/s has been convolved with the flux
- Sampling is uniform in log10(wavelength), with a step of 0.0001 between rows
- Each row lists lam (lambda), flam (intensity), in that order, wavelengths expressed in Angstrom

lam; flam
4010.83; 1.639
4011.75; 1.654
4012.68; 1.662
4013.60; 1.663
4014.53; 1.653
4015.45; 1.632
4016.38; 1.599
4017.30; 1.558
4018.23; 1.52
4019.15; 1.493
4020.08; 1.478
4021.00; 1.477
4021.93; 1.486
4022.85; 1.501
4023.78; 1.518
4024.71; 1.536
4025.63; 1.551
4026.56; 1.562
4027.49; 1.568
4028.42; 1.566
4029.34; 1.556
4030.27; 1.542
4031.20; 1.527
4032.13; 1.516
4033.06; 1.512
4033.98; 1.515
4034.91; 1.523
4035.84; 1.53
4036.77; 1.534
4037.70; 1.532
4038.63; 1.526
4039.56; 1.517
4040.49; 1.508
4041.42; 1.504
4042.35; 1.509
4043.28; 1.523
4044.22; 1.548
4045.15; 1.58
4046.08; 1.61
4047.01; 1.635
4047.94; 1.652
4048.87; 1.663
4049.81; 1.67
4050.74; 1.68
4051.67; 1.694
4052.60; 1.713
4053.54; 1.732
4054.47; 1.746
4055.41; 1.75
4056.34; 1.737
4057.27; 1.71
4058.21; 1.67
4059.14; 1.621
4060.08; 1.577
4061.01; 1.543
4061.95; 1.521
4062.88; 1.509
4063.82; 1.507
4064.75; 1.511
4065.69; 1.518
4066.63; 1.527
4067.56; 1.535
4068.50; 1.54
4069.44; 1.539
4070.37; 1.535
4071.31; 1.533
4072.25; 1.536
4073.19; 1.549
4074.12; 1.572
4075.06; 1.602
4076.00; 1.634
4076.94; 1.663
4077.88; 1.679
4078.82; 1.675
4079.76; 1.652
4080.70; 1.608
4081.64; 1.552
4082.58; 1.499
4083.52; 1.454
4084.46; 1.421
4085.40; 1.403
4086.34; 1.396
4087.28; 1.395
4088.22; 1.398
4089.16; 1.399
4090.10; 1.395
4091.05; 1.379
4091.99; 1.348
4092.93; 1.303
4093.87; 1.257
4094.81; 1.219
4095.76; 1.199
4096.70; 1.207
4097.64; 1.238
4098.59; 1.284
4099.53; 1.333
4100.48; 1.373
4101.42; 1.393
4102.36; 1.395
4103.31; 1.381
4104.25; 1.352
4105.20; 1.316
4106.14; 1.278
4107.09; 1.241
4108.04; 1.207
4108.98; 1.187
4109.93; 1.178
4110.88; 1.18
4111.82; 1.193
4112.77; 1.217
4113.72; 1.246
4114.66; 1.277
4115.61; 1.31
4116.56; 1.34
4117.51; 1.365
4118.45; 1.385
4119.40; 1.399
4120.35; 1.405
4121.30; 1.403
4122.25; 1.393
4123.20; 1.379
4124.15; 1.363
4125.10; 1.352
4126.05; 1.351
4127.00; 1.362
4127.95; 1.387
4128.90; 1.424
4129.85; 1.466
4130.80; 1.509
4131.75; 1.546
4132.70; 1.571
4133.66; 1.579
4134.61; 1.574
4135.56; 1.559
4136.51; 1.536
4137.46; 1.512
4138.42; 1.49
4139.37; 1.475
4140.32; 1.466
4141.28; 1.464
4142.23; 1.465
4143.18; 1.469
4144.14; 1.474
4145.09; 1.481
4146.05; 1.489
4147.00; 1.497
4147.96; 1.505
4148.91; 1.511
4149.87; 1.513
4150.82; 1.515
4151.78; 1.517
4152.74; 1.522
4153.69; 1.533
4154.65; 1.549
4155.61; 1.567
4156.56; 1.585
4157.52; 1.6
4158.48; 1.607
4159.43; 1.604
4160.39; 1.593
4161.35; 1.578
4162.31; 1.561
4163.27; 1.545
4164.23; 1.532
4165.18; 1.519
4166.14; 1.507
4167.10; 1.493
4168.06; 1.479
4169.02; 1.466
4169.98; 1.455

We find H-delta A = 6.1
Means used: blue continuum 1.61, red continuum 1.52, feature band 1.32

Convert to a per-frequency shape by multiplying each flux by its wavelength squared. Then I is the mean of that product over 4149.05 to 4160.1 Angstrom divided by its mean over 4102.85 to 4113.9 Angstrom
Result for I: 1.27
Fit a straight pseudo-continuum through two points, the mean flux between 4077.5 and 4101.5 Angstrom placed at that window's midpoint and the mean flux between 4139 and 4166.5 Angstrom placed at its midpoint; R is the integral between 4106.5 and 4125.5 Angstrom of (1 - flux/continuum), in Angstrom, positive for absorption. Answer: 2.0 Angstrom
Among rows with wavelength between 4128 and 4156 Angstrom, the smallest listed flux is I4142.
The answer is 1.424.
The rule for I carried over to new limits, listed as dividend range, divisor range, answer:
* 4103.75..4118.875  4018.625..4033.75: 0.87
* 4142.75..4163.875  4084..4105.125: 1.18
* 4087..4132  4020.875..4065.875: 0.87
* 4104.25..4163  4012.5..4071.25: 0.96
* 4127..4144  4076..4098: 1.07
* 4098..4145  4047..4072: 0.89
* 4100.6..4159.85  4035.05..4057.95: 0.92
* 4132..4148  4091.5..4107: 1.18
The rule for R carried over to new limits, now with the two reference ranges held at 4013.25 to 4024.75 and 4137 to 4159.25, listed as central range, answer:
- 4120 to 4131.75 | 0.9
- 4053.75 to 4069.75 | -0.6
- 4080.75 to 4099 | 2.0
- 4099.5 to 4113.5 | 2.3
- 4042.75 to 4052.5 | -0.6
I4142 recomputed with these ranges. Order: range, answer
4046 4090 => 1.395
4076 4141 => 1.178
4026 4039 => 1.512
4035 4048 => 1.504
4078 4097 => 1.199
